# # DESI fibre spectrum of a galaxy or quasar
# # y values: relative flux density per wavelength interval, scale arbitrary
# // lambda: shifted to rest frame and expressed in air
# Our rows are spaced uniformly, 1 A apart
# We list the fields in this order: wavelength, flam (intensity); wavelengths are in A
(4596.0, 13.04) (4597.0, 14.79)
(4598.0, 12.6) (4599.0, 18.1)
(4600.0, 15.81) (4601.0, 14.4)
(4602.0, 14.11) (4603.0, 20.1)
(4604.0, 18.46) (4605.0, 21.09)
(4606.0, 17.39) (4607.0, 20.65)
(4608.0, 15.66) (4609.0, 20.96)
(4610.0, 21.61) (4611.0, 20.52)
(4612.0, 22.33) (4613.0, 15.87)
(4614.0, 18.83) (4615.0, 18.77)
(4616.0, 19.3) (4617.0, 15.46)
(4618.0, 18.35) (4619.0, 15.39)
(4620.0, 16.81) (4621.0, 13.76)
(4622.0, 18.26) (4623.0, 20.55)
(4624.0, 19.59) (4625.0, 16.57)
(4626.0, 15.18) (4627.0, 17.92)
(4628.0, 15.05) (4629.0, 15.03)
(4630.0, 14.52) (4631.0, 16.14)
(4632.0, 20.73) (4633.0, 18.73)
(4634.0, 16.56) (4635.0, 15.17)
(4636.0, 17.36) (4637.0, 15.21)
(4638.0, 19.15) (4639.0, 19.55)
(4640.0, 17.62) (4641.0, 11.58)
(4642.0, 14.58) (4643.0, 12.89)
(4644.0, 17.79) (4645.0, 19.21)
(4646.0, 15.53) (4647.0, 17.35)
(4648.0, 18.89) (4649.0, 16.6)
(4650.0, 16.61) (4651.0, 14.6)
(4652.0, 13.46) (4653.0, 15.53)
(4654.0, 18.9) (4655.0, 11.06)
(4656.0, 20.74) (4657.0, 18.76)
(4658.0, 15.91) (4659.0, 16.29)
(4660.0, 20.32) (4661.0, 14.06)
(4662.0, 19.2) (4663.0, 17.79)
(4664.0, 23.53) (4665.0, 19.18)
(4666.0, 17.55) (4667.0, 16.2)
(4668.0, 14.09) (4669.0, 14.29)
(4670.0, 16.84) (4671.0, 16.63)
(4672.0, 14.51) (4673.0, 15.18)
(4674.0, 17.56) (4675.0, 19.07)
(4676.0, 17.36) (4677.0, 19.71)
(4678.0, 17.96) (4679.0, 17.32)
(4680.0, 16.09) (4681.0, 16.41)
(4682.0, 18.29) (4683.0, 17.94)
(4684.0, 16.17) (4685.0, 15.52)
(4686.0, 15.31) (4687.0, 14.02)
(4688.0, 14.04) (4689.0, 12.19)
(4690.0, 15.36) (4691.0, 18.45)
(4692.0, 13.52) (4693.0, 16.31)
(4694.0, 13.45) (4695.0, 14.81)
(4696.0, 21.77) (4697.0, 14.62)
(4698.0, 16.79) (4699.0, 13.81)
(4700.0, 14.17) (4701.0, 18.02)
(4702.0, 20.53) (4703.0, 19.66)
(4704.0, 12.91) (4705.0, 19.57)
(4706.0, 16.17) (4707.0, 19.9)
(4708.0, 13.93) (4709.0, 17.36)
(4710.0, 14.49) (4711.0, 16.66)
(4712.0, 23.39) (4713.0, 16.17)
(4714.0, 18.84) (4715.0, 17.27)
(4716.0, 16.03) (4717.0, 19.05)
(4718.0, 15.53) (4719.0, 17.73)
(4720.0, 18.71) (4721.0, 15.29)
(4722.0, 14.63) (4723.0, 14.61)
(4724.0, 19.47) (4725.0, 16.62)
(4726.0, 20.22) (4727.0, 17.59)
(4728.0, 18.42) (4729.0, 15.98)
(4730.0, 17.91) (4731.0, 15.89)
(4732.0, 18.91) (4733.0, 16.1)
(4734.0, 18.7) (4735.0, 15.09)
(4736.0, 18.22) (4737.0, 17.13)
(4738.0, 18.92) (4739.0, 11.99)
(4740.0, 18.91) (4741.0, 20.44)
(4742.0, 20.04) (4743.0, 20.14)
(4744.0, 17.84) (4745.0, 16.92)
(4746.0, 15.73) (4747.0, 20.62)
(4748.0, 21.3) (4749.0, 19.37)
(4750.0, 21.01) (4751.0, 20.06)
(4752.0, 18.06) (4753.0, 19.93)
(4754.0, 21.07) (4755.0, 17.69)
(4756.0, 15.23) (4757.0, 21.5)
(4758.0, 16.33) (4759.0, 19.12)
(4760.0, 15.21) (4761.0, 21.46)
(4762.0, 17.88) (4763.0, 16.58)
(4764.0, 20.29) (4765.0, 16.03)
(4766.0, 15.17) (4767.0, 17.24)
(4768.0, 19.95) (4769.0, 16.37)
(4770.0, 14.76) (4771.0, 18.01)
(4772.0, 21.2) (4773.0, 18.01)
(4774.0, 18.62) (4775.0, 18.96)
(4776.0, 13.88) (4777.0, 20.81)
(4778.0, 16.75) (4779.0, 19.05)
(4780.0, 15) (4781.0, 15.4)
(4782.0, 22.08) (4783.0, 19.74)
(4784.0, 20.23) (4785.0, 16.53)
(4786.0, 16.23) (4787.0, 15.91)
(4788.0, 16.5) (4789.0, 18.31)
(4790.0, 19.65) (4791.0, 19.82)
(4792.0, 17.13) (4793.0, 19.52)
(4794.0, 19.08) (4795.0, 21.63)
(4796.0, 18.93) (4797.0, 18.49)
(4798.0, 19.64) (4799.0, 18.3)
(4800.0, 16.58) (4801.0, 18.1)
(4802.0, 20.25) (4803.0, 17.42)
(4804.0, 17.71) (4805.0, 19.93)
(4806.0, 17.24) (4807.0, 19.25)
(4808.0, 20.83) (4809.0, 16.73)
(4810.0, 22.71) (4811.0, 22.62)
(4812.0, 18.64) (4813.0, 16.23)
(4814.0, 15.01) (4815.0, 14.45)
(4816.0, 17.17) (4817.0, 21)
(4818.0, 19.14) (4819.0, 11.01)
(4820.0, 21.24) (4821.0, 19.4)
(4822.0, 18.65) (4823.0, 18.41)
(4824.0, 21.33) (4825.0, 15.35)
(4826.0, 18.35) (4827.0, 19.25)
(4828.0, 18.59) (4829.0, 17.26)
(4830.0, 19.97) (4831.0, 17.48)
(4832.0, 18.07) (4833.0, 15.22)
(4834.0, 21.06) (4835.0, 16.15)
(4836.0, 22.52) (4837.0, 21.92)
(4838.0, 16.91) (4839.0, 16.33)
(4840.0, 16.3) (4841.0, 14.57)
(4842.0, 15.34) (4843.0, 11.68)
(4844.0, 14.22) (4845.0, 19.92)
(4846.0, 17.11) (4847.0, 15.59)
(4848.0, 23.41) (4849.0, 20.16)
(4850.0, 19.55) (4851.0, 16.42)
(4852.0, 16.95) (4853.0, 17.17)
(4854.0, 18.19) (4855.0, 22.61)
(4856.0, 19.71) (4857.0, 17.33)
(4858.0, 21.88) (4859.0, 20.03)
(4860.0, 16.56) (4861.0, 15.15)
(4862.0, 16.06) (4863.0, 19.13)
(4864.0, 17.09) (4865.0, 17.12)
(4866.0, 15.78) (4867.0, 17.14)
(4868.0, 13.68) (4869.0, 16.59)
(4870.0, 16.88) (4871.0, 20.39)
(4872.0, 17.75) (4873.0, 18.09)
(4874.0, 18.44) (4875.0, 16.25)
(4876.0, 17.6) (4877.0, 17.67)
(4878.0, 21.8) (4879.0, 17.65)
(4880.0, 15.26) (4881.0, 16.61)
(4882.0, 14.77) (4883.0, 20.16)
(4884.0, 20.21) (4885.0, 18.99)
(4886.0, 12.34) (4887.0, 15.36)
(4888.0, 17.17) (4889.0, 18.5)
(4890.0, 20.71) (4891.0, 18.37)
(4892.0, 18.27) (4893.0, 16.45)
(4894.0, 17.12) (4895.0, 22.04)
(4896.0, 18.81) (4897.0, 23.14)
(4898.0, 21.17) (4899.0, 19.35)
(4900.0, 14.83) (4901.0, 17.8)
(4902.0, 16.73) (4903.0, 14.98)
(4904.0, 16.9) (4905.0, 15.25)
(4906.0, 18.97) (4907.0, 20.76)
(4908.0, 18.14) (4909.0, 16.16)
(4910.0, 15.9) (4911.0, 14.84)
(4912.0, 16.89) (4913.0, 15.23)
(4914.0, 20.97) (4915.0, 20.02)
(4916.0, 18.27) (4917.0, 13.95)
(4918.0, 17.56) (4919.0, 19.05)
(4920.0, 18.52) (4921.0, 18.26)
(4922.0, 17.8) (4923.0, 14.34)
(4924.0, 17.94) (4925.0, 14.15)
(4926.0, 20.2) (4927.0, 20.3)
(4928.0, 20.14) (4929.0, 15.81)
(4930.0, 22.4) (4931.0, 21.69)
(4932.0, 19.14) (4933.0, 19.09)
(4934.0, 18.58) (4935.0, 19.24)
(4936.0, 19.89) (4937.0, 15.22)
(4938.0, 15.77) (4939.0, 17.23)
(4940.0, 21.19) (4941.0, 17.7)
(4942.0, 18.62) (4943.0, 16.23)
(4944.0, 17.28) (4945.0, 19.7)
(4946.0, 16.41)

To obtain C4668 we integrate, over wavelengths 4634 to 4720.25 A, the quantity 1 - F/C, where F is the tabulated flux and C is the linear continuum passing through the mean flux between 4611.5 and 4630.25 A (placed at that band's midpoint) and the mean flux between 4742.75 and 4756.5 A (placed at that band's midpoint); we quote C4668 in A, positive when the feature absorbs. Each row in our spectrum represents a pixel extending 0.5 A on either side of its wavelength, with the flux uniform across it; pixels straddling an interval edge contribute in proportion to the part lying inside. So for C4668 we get 6.0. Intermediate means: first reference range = 17.3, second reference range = 18.9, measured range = 16.7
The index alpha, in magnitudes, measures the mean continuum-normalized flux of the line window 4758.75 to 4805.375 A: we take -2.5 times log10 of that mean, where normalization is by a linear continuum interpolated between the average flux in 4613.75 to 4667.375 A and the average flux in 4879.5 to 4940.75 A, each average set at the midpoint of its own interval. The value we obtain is -0.039 mag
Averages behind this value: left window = 17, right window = 17.9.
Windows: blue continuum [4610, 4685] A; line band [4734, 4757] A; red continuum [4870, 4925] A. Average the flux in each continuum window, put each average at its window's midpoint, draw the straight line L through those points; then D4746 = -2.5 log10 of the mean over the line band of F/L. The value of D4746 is -0.07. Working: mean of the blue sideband 17.1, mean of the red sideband 17.7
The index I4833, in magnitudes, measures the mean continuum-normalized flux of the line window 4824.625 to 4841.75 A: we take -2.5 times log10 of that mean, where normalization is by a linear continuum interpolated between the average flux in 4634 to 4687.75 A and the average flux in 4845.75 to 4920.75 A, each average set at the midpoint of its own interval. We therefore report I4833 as -0.02 mag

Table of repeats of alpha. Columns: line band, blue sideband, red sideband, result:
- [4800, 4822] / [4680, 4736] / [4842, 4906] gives -0.06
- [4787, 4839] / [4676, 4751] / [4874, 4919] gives -0.06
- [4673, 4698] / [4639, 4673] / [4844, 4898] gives 0.03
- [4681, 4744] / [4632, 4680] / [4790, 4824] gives 0.04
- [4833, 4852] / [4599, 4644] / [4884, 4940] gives 0.01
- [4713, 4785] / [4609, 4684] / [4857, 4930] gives -0.03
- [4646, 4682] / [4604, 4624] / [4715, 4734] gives 0.06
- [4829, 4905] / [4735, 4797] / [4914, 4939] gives 0.03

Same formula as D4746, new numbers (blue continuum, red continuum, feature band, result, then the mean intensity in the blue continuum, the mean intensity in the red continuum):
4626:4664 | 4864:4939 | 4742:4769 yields -0.08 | 16.7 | 17.8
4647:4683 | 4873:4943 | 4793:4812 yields -0.10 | 17.1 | 18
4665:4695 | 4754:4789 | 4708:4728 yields -0.03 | 16.1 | 17.8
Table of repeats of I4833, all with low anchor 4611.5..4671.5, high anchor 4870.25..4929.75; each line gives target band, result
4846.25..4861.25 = -0.064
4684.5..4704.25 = 0.090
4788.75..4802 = -0.085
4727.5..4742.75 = -0.016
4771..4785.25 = -0.054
